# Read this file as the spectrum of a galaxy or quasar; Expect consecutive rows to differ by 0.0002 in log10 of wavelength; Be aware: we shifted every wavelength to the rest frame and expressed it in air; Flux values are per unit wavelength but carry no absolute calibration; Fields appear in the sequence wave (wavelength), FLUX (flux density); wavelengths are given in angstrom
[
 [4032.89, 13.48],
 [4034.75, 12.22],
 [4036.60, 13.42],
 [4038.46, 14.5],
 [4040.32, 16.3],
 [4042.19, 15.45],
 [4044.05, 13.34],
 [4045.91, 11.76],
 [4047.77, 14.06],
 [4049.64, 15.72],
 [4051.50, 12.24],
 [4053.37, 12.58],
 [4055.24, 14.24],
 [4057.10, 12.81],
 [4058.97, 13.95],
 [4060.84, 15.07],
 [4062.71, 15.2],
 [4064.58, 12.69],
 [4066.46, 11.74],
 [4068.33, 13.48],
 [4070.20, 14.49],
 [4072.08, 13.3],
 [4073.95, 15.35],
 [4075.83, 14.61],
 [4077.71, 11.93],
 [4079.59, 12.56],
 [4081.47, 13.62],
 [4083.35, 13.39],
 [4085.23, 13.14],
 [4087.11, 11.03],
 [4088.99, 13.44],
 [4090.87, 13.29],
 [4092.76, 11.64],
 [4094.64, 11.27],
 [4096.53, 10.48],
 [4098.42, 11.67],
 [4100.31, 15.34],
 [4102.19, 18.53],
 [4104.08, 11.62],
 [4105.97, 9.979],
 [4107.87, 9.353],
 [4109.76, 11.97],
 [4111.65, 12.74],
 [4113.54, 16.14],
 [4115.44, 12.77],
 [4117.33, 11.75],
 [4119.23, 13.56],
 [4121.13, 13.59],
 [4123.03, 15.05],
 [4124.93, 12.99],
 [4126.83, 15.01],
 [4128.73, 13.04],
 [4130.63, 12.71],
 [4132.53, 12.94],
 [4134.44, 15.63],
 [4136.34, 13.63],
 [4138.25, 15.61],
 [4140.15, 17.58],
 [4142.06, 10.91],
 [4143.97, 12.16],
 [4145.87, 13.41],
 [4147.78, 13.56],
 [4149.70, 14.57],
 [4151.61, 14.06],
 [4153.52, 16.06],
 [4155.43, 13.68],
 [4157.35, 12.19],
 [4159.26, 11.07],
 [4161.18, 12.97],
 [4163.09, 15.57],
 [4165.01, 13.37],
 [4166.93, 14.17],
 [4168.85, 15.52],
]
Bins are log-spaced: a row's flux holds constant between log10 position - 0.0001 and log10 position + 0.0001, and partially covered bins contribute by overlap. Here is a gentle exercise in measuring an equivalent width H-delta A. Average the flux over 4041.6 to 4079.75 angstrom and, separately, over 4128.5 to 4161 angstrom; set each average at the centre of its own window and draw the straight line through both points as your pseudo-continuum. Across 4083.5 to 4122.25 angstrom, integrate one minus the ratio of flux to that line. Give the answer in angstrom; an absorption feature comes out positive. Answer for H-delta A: 2.8 angstrom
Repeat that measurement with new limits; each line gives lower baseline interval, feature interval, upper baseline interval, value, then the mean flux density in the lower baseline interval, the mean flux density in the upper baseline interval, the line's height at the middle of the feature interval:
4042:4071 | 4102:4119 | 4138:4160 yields 1.41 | 13.6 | 13.7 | 13.7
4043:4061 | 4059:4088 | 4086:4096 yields -1.63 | 13.5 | 12.1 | 12.7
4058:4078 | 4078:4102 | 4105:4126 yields 1.05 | 13.9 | 12.7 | 13.3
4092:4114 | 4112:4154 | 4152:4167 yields -2.60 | 12.5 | 13.6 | 13.1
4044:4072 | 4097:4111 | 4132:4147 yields 1.26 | 13.6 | 14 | 13.8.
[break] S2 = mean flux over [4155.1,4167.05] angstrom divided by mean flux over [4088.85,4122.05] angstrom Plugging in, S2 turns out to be 1.0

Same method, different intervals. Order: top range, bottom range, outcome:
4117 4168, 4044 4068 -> 1.02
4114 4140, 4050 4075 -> 1.01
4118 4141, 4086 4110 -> 1.16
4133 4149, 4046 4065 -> 1.02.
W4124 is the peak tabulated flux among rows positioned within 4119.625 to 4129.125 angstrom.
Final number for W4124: 15.05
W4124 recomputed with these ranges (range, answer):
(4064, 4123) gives 18.53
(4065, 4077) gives 15.35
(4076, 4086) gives 13.62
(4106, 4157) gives 17.58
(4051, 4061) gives 15.07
